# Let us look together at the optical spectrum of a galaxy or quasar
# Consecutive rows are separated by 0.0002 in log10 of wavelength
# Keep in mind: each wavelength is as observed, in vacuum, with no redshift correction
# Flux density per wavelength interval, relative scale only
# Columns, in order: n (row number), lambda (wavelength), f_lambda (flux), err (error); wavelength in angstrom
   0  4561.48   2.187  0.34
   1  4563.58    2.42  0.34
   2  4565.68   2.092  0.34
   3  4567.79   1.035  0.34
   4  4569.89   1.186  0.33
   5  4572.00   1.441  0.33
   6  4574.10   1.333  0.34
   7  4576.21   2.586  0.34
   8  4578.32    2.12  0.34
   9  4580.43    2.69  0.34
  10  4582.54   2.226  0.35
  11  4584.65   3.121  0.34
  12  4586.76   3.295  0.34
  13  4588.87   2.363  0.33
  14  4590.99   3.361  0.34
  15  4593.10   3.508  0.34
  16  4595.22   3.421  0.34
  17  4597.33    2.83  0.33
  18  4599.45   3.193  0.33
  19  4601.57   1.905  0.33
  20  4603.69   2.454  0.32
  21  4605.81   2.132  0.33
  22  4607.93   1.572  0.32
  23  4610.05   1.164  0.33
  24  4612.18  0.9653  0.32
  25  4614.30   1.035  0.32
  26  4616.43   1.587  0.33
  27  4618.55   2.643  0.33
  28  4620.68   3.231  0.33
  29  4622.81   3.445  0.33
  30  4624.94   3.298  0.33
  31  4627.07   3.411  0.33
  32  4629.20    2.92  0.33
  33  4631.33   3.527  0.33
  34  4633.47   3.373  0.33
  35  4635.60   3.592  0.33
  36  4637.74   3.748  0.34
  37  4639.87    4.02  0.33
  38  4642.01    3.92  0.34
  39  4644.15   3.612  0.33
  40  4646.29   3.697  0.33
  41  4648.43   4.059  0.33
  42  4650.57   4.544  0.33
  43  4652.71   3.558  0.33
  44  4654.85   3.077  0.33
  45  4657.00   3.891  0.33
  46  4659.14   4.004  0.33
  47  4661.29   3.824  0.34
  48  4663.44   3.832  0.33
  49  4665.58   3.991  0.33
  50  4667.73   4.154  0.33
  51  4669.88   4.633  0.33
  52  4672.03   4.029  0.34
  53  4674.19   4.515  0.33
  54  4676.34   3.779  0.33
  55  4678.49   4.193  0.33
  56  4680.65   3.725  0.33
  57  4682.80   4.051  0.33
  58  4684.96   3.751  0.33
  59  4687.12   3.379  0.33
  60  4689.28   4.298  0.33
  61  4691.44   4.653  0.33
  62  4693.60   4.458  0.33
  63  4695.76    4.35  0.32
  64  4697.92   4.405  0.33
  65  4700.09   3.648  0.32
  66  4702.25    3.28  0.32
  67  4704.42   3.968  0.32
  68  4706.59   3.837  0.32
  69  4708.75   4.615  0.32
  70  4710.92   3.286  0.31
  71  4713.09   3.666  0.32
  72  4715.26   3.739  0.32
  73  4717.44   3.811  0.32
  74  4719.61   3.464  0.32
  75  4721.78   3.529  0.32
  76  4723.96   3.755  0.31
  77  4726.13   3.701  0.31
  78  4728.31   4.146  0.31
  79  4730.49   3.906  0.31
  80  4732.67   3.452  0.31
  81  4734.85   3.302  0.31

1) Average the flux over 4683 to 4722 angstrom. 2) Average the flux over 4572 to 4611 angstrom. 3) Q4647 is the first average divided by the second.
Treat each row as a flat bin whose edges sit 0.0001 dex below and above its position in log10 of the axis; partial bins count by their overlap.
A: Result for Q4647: 1.57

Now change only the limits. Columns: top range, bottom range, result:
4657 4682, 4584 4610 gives 1.50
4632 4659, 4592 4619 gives 1.73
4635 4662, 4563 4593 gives 1.68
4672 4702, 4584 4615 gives 1.68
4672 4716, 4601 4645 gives 1.45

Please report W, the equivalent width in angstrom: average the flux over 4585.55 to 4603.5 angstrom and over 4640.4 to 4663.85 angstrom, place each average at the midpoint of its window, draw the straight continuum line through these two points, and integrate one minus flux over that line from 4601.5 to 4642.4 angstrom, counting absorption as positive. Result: 8.6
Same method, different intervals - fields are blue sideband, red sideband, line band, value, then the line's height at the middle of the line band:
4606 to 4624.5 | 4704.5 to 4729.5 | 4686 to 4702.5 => -3.5 angstrom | 3.39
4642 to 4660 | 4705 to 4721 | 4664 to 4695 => -2.6 angstrom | 3.79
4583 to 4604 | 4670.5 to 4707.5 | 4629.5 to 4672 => -2.8 angstrom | 3.59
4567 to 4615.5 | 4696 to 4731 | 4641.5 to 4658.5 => -4.7 angstrom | 2.98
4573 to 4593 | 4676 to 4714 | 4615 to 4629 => 0.9 angstrom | 3.08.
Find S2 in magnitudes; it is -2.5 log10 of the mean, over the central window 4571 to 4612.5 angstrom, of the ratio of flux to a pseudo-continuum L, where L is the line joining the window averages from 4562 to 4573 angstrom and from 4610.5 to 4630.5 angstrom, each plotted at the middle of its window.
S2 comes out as -0.20 mag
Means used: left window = 1.66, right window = 2.48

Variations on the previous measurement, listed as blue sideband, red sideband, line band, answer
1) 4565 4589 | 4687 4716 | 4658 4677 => -0.175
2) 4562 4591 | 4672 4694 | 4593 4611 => 0.084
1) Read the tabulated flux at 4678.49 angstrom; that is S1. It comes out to 4.193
